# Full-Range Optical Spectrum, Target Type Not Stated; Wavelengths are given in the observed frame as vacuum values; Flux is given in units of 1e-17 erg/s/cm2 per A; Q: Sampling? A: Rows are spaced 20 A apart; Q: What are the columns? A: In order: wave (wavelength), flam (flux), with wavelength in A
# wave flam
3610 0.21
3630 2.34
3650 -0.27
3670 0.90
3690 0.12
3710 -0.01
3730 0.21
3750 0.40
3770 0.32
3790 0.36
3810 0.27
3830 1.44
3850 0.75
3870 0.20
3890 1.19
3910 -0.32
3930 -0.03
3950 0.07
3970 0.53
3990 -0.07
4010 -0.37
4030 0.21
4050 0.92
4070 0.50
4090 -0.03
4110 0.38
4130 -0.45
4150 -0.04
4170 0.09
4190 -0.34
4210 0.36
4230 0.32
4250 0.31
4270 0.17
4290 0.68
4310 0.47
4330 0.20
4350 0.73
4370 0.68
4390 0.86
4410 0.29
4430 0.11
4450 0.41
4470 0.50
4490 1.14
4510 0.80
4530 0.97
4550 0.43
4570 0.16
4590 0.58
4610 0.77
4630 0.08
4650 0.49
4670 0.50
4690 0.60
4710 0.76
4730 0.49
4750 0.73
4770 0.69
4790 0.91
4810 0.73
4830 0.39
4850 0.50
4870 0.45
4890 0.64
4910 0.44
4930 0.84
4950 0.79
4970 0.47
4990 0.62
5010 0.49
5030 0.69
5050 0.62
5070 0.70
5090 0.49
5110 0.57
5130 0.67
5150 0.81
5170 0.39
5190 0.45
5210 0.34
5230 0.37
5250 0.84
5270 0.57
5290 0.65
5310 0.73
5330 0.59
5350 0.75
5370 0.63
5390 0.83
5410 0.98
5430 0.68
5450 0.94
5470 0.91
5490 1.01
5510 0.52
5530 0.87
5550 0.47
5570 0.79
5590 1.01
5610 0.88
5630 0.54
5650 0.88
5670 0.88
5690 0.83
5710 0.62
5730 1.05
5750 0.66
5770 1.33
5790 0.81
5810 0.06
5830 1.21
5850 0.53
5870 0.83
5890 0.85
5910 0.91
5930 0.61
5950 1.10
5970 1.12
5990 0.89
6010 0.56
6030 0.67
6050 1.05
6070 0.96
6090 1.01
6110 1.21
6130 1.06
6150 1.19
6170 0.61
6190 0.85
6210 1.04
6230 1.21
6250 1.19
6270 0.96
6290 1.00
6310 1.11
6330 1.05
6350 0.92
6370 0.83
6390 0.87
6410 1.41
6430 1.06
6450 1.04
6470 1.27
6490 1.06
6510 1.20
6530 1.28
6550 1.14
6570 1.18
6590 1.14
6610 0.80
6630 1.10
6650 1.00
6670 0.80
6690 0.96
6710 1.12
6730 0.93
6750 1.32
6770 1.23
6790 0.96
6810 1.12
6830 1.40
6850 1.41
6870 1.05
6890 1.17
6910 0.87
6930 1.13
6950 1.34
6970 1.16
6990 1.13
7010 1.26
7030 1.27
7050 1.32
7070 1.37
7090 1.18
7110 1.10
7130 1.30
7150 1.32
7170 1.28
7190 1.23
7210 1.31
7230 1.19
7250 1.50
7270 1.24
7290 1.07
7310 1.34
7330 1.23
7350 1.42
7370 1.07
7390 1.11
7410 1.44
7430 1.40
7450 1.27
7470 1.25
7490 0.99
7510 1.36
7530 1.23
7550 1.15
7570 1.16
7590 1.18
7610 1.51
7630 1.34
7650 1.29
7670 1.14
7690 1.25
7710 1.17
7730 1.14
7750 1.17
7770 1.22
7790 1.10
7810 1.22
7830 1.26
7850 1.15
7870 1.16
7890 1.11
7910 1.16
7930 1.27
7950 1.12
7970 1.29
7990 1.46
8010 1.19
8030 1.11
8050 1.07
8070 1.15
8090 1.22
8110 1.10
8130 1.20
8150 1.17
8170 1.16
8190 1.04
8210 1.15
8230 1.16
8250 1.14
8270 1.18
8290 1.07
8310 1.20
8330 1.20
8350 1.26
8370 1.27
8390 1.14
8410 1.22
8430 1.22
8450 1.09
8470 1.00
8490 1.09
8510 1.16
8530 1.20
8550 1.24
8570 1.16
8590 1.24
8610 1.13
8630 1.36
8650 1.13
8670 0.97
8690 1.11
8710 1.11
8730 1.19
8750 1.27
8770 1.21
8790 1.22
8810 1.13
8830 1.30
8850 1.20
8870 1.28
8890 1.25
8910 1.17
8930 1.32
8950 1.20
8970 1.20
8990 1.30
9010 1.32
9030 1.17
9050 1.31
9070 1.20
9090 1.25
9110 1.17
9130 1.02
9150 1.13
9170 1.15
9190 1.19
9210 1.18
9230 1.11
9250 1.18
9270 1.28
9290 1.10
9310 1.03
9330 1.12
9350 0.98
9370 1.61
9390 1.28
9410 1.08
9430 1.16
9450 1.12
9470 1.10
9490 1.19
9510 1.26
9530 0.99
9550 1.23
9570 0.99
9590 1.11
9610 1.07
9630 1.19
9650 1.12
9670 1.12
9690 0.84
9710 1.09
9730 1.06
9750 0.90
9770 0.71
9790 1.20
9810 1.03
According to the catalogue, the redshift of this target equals 0.549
